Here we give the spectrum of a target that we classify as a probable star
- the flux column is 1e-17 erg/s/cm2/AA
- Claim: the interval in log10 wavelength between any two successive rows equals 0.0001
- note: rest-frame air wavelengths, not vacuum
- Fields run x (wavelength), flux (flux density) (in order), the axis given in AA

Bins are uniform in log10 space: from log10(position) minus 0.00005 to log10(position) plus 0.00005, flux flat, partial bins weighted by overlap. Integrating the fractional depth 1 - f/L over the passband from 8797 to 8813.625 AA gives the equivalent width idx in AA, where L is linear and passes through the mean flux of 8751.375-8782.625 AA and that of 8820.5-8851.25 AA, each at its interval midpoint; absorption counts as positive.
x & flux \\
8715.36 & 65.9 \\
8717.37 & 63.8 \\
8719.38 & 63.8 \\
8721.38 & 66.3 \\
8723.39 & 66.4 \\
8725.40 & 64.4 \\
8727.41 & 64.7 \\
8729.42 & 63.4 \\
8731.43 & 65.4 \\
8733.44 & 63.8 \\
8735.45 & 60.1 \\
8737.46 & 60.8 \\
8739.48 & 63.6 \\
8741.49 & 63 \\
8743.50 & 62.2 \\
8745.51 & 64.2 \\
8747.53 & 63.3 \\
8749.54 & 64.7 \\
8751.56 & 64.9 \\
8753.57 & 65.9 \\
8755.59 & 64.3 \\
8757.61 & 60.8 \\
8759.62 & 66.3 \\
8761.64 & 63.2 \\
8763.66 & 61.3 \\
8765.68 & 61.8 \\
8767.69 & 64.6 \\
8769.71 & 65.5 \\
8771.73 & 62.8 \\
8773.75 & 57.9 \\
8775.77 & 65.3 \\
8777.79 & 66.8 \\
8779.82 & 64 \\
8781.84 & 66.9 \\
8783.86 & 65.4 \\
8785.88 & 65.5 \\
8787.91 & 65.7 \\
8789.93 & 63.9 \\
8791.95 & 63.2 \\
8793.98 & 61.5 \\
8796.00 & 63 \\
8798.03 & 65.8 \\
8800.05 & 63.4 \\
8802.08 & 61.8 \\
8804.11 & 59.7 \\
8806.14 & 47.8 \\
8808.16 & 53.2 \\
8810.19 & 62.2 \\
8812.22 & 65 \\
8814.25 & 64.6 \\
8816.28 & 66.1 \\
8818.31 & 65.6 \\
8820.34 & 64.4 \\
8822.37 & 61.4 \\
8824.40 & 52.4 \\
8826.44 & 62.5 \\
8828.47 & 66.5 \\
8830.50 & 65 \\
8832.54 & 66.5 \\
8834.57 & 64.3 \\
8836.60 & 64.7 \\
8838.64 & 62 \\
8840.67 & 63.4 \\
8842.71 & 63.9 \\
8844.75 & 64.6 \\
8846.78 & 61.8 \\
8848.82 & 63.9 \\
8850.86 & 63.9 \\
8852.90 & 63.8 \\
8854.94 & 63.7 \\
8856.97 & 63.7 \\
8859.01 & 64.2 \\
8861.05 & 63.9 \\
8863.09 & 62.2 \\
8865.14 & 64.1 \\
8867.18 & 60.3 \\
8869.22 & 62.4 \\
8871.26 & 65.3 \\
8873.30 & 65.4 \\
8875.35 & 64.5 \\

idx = 0.9 AA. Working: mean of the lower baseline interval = 63.8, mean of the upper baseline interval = 63.1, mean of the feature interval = 60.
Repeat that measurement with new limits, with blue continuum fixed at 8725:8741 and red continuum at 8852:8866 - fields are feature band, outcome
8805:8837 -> 0.8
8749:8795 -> -0.5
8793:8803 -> 0.1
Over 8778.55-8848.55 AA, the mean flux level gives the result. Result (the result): 62.9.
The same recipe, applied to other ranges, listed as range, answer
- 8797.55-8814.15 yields 59.9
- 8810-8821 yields 64.8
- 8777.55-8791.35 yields 65.3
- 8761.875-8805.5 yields 63.5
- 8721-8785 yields 63.9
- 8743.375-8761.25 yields 64.1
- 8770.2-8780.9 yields 63.5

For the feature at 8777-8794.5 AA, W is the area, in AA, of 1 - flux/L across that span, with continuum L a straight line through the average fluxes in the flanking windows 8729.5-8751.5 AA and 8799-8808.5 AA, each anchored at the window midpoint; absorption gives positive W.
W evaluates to -1.68 AA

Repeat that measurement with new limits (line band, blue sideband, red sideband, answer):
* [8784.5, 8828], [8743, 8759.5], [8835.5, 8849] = 1.2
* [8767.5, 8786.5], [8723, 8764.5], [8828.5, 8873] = -0.2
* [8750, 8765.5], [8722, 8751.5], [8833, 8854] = 0.0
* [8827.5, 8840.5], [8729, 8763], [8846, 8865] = -0.3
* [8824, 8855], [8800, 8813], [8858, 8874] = -1.1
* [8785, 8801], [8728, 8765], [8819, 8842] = -0.2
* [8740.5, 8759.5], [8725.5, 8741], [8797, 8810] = -0.5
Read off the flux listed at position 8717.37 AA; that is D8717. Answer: 63.8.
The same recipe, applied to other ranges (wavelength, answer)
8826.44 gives 62.5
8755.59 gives 64.3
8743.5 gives 62.2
